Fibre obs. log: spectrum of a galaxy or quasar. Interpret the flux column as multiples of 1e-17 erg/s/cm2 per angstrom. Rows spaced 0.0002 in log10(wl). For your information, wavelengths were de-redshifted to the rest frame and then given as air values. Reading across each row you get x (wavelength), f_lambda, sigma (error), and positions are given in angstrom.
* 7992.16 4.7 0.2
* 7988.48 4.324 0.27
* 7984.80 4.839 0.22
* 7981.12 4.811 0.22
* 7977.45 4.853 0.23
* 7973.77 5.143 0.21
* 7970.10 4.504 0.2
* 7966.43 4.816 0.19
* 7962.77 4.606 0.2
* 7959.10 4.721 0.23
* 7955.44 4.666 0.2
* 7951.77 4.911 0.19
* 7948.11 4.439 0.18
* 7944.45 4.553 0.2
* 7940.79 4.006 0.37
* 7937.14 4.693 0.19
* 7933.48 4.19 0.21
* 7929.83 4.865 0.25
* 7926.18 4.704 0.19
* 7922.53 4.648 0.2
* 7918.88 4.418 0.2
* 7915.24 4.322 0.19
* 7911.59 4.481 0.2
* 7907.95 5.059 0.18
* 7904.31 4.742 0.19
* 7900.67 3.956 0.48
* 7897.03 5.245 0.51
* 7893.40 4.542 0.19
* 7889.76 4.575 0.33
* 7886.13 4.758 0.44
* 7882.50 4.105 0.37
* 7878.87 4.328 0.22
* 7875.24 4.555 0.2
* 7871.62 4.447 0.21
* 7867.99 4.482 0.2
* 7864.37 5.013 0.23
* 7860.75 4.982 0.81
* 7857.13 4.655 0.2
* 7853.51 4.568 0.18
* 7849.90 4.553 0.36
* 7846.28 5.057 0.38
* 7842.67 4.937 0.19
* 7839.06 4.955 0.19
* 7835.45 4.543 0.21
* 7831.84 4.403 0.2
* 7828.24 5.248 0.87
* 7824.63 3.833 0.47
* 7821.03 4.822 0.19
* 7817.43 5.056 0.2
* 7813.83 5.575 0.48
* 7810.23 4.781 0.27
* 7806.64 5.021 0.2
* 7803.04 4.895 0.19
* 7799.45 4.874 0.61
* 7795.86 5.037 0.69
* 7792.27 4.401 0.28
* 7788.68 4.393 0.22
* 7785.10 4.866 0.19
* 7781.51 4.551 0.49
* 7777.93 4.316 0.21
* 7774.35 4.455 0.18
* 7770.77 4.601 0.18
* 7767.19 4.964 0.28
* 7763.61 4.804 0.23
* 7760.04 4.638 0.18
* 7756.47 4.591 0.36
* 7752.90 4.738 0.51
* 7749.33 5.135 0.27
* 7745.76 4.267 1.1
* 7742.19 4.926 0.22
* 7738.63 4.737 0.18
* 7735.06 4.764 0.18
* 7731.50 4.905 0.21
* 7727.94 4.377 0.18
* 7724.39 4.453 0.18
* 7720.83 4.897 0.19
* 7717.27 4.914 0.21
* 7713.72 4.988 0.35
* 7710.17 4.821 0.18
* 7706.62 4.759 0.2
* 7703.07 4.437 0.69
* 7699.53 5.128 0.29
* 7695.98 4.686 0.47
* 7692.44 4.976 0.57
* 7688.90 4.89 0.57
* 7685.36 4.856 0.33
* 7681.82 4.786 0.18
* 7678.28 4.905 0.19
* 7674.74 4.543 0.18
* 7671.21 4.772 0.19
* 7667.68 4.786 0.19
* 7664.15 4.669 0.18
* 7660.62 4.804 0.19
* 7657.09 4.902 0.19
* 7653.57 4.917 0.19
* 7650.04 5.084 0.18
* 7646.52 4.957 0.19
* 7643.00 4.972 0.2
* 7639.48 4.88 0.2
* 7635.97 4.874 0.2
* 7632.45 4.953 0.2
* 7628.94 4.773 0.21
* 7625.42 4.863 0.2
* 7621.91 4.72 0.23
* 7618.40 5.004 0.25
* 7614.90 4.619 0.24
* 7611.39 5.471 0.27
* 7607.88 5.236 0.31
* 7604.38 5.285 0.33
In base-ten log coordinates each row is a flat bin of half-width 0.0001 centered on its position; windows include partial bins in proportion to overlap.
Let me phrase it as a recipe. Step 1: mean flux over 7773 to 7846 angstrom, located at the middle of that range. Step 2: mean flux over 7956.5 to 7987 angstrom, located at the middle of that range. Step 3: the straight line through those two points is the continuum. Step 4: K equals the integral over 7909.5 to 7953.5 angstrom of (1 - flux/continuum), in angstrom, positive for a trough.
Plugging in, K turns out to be 2.3 angstrom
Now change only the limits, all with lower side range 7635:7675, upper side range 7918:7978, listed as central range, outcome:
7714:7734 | 0.30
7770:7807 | 0.71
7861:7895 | 0.95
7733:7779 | 0.82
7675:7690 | 0.03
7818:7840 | 0.36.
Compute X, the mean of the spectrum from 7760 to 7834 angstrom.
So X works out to 4.74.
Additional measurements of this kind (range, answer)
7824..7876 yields 4.7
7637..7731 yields 4.82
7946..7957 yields 4.67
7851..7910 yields 4.62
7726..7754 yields 4.73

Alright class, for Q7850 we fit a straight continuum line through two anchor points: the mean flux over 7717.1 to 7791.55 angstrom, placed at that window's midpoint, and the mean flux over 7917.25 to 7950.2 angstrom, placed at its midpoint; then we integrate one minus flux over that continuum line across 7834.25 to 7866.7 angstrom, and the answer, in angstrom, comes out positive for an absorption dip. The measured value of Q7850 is -1.6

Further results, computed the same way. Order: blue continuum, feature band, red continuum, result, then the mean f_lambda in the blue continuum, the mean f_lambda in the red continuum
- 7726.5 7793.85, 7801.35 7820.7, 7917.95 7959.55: -1.7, 4.66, 4.57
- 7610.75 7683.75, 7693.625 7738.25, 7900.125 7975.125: 0.3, 4.86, 4.6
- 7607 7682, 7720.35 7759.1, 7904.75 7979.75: 0.8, 4.88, 4.63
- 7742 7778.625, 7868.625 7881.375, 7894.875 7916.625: 0.6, 4.68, 4.64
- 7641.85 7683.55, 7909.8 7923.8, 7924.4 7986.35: 0.7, 4.84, 4.67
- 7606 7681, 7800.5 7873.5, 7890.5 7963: -1.7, 4.89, 4.59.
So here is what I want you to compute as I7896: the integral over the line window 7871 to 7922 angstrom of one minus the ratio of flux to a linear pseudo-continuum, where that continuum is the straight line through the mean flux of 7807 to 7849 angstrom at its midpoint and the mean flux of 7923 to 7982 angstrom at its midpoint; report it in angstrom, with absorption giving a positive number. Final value 2.07 angstrom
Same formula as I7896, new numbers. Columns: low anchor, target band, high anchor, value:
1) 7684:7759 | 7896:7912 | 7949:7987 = 0.3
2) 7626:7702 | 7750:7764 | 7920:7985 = 0.2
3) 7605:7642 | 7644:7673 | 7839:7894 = 0.3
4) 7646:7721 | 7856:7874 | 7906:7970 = -0.2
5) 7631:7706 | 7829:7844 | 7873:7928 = -0.3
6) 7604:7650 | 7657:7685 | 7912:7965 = 0.8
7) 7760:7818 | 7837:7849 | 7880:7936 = -0.7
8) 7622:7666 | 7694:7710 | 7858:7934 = 0.2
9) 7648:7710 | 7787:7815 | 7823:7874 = -0.8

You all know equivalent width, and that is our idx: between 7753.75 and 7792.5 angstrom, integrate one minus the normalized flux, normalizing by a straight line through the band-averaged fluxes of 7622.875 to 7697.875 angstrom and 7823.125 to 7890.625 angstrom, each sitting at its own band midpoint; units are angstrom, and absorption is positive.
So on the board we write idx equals 1.0 angstrom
